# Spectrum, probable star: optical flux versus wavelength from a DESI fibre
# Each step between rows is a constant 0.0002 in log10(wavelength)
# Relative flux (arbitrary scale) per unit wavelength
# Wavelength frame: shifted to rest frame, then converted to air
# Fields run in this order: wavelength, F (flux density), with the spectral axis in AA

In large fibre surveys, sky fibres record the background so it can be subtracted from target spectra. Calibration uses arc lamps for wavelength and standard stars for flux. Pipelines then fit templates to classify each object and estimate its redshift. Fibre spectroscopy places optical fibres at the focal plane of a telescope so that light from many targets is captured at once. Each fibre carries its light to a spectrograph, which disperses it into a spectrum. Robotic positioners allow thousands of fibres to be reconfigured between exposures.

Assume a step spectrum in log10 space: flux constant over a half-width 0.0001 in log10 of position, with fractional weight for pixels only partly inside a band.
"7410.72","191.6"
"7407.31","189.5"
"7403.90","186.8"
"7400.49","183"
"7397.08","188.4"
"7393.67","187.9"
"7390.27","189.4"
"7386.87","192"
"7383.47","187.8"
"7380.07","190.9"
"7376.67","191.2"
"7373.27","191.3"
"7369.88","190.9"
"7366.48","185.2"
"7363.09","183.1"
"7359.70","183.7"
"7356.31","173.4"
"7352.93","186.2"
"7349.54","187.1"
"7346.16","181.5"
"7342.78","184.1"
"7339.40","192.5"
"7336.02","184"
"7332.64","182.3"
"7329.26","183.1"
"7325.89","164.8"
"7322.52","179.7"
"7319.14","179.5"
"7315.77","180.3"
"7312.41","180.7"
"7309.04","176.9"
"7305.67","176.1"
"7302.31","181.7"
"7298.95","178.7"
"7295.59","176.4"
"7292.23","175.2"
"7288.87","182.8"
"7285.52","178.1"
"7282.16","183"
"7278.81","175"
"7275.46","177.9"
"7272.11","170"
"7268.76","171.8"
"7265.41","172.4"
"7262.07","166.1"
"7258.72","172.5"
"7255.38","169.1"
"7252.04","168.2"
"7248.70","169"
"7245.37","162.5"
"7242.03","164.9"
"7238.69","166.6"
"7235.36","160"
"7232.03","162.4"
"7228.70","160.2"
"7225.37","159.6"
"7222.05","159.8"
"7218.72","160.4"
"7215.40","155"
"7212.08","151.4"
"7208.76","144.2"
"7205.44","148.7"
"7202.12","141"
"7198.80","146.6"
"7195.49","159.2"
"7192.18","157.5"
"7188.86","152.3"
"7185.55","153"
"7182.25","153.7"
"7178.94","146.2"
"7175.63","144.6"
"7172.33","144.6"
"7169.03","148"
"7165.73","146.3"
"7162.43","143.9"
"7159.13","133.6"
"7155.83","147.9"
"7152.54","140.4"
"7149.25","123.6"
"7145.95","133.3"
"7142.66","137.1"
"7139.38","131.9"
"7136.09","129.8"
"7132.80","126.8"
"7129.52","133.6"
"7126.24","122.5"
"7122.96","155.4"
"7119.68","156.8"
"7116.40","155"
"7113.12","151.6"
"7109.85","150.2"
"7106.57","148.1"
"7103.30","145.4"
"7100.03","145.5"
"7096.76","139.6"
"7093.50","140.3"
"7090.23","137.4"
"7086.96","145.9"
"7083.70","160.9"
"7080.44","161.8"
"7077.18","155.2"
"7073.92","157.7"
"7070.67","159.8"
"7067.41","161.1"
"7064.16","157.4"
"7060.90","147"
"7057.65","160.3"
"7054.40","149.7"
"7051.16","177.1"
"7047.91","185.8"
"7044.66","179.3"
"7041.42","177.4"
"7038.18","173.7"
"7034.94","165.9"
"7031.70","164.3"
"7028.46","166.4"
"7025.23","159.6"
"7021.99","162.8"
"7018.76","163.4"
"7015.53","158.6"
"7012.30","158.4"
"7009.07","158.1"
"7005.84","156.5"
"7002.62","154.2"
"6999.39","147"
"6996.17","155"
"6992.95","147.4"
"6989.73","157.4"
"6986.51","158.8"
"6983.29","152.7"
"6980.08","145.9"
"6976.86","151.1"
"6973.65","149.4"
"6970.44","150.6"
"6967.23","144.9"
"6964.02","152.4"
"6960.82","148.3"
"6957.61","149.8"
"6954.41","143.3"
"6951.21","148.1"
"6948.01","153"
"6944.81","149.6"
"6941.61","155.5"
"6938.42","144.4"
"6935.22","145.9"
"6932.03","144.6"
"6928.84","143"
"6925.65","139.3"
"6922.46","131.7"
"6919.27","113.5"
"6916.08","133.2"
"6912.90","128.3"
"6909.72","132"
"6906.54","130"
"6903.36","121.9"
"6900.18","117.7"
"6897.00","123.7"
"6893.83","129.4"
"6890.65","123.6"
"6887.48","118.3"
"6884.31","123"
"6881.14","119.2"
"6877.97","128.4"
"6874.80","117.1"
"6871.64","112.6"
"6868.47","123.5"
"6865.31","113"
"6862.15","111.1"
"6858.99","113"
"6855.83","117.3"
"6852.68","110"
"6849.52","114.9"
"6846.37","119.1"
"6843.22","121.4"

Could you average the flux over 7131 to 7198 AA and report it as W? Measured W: 143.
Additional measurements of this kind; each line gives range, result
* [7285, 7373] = 181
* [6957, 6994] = 151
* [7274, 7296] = 178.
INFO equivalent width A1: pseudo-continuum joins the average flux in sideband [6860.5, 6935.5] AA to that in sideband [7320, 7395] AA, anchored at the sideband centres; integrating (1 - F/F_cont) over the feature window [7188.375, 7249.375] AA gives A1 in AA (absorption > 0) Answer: 3.8 AA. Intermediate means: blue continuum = 126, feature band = 157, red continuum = 185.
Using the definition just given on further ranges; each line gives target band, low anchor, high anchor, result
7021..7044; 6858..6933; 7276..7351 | -4.0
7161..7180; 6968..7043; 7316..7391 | 2.8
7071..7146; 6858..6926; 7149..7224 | -1.8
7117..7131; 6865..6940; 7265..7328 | 1.1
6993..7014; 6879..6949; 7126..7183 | -3.1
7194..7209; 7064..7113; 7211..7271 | 1.2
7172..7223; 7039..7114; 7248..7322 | 5.0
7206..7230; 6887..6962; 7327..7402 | 2.0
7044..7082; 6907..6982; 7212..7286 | -2.4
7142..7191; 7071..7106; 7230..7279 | 4.6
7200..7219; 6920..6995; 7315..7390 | 2.4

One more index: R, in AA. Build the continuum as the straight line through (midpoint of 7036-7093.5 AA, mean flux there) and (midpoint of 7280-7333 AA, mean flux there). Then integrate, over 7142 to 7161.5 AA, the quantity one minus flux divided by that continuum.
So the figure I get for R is 3.6 AA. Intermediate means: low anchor 161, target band 136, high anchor 179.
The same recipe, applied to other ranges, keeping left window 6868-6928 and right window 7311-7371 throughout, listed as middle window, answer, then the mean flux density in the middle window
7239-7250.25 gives 0.3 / 166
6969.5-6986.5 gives -2.0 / 151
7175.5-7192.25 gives 1.1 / 151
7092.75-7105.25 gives 0.7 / 143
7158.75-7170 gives 1.1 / 144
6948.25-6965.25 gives -2.1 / 149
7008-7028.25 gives -2.9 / 161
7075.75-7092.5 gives -0.3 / 152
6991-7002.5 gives -1.1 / 151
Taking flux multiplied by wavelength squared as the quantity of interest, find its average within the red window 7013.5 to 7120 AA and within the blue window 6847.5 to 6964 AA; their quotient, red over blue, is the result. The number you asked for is 1.27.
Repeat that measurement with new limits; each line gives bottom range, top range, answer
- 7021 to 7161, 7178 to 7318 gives 1.14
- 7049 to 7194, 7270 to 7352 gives 1.29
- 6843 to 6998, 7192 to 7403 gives 1.44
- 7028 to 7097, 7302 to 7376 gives 1.23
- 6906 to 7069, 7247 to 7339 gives 1.26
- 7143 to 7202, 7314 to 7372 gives 1.32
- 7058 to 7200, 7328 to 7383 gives 1.35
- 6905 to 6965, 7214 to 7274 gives 1.27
